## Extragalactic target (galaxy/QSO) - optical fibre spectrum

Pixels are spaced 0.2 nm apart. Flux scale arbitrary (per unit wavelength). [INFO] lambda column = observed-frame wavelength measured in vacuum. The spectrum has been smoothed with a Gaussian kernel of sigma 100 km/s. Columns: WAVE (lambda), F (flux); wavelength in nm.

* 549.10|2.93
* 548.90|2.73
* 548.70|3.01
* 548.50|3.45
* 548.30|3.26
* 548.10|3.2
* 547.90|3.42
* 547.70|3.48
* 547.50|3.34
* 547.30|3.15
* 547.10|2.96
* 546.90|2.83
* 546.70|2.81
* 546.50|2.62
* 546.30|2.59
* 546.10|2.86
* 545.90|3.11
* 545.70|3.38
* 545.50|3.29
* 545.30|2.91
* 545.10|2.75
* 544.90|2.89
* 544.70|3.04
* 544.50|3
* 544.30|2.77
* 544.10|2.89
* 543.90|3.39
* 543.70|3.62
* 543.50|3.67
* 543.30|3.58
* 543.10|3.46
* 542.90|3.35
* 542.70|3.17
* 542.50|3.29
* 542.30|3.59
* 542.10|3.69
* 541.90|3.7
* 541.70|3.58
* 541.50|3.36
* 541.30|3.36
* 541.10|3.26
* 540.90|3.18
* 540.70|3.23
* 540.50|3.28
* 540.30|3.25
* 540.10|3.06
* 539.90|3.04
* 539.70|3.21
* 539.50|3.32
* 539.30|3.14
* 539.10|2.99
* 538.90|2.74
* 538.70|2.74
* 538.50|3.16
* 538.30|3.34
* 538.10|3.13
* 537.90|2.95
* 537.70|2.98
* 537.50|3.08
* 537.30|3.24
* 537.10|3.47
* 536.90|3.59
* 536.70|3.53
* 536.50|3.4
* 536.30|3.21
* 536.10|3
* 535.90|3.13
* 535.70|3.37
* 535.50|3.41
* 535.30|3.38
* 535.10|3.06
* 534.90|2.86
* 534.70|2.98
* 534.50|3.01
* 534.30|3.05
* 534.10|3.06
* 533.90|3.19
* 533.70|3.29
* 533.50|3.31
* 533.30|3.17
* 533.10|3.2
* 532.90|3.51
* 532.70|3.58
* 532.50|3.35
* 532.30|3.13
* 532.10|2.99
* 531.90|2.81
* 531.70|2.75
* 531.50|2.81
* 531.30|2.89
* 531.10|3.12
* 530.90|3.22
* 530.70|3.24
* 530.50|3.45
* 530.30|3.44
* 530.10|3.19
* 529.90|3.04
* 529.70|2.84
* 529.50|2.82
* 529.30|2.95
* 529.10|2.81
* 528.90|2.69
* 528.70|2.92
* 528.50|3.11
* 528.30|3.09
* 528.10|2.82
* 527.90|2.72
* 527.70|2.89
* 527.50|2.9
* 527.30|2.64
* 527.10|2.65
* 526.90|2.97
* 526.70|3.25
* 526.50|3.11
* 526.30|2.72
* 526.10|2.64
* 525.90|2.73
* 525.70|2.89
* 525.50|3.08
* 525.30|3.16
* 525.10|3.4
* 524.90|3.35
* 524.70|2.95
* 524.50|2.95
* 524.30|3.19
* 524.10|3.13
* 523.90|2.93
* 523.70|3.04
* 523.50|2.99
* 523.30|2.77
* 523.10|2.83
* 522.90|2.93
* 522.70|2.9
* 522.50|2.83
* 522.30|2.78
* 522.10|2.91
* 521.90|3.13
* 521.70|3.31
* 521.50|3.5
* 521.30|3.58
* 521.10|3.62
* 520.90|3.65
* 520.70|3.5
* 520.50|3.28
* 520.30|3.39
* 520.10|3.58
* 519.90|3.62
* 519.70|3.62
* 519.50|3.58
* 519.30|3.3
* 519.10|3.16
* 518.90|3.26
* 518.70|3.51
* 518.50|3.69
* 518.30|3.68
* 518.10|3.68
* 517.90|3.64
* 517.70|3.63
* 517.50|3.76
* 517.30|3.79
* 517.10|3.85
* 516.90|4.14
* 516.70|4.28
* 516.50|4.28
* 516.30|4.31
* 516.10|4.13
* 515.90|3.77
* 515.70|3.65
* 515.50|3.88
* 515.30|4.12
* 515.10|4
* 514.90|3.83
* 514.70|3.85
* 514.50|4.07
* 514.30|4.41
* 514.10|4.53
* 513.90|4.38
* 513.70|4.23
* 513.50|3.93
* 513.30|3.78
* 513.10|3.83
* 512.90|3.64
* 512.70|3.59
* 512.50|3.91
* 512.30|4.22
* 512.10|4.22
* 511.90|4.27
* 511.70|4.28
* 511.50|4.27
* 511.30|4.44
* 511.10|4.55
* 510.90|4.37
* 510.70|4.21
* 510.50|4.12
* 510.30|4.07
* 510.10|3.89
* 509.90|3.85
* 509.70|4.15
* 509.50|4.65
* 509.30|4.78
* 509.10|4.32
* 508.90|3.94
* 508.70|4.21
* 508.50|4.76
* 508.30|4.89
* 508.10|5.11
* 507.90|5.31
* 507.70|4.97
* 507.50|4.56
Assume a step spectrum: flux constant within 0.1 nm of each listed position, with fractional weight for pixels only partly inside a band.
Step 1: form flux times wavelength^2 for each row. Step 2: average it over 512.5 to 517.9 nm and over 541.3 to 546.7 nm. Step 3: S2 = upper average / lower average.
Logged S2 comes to 0.90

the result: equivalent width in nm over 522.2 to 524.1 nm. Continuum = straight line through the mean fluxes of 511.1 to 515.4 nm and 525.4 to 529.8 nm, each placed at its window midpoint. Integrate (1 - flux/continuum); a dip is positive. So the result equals 0.20 nm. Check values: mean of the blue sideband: 4.1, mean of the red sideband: 2.87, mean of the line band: 2.9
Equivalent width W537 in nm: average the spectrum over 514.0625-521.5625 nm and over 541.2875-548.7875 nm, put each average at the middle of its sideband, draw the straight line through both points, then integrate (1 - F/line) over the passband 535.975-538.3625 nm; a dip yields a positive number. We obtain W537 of 0.089 nm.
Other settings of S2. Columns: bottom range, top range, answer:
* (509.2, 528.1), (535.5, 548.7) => 0.98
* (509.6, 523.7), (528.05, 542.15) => 0.91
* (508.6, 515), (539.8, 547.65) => 0.87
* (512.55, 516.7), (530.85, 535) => 0.83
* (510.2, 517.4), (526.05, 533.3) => 0.78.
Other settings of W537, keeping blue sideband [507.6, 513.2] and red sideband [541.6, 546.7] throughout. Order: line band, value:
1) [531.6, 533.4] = 0.21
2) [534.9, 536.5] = 0.12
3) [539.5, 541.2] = 0.07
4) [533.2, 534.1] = 0.08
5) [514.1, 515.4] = 0.03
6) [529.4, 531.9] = 0.40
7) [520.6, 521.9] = 0.15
